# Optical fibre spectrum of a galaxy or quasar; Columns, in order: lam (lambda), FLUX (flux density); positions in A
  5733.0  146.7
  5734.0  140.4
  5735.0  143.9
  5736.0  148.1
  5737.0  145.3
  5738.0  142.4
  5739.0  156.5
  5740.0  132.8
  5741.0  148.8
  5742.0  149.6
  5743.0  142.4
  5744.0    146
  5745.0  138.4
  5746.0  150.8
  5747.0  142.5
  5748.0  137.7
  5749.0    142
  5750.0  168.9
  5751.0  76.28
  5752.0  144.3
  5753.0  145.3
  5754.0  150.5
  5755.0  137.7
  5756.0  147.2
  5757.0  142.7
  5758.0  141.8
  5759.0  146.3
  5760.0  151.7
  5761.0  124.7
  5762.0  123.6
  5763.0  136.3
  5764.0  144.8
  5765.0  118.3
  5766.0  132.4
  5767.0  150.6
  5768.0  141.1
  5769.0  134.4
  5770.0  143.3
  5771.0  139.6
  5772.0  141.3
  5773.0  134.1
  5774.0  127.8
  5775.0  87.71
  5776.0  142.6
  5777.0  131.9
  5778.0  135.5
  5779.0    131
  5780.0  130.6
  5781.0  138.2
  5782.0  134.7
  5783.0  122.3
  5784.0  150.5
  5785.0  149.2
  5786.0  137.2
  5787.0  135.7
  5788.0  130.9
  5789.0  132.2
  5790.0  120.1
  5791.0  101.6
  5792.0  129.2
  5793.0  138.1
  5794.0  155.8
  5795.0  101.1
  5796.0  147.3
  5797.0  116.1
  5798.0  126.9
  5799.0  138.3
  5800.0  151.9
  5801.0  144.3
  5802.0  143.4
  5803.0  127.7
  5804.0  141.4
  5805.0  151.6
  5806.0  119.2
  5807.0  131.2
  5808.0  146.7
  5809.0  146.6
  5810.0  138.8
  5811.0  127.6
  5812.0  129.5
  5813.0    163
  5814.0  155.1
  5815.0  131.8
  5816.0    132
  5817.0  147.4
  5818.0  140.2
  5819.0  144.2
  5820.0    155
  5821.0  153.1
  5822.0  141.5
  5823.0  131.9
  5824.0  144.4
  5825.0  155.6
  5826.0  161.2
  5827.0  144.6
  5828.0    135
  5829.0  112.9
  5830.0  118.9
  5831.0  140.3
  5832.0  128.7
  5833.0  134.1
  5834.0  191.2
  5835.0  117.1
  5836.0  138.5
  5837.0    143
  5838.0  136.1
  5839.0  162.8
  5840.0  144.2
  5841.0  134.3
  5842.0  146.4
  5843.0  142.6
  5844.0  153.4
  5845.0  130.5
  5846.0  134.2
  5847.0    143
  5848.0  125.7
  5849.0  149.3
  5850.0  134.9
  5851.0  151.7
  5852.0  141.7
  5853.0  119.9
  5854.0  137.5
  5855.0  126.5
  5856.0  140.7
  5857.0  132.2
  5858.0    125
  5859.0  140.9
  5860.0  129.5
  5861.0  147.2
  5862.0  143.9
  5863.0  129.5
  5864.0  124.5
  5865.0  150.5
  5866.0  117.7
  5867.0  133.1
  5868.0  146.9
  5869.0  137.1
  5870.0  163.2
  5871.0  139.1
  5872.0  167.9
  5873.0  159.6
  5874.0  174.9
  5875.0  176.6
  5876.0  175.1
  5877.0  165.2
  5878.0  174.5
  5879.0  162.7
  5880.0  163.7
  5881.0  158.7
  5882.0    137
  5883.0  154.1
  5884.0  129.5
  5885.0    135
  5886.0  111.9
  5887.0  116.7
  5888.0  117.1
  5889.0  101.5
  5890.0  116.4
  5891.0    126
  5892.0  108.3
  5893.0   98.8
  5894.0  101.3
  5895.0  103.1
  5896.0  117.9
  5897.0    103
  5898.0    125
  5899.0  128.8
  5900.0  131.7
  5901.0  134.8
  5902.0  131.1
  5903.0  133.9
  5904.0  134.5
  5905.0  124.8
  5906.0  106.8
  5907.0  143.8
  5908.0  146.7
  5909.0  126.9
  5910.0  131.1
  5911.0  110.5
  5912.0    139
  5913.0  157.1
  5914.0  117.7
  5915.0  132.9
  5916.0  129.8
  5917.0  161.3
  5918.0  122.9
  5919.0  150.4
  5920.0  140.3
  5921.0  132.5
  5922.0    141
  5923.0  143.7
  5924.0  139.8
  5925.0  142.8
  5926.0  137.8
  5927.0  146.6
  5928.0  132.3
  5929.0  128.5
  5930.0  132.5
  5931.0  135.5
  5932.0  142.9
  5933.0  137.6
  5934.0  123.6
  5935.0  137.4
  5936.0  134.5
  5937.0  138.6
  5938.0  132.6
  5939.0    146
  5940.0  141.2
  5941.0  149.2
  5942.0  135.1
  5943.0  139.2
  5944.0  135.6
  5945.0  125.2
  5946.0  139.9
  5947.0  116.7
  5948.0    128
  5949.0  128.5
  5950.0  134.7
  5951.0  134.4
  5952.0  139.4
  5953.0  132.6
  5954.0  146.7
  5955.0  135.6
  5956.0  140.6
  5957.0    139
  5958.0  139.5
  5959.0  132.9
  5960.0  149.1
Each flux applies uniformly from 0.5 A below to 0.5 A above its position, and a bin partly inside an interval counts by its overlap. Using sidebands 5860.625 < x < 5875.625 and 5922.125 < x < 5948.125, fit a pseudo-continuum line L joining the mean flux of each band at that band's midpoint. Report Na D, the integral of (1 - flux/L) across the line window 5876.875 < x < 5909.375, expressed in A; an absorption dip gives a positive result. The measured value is 3.3 A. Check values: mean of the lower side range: 148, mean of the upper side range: 136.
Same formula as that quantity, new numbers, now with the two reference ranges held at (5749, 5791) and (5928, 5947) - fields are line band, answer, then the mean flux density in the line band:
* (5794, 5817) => -0.4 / 138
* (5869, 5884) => -2.7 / 160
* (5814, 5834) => -0.9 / 141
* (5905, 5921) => 0.2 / 134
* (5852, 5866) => 0.1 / 134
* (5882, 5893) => 1.2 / 121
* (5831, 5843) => -0.7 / 143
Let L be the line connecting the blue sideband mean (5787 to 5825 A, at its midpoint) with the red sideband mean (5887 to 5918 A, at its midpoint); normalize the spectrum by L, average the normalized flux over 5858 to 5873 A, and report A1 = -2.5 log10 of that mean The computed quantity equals -0.09 mag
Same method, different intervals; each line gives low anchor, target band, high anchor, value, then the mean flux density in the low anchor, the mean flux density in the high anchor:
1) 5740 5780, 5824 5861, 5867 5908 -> -0.020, 138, 136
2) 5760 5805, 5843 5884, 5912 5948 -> -0.075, 134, 137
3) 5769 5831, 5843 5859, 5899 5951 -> -0.007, 136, 135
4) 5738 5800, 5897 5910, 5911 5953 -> 0.054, 136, 136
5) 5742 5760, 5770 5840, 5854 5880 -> 0.055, 142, 147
